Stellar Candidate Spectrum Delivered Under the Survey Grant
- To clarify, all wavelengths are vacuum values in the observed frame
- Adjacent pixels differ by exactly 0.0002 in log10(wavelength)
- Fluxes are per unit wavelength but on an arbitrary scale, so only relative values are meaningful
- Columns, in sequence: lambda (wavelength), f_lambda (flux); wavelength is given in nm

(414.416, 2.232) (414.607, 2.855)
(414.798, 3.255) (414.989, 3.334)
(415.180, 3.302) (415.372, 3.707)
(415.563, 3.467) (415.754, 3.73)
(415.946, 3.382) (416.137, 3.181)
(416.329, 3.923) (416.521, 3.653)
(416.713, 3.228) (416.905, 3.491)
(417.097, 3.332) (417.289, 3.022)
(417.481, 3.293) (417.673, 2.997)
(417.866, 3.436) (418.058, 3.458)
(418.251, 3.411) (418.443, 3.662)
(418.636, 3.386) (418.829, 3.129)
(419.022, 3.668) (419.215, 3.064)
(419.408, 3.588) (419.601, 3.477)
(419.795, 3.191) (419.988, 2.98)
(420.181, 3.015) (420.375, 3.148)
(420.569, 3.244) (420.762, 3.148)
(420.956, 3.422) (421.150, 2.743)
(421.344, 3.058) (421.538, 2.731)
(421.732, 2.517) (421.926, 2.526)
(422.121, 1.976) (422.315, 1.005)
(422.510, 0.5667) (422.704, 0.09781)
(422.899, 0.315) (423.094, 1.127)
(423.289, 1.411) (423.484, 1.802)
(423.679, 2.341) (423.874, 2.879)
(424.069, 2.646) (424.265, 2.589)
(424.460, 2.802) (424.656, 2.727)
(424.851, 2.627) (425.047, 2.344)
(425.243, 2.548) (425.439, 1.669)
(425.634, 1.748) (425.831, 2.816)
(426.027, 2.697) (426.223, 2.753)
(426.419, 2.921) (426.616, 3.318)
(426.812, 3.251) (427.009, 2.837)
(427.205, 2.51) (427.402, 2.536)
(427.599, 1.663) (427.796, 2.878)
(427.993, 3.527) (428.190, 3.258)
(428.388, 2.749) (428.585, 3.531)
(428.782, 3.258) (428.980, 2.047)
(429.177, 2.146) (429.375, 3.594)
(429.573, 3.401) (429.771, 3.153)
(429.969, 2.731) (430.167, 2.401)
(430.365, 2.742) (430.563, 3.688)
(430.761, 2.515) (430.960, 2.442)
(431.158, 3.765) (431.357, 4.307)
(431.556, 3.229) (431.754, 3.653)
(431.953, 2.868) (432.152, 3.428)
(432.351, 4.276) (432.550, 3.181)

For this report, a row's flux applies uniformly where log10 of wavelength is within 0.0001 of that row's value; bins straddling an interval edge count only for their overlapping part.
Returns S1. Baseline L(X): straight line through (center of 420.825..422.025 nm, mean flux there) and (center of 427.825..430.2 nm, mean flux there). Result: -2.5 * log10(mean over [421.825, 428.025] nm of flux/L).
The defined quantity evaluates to 0.30 mag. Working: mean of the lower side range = 2.84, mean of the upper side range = 3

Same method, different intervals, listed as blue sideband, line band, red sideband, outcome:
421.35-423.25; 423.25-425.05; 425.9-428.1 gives -0.21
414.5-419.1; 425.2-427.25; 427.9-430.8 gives 0.17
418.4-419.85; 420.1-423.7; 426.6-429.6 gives 0.47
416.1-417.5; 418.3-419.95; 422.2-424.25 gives -0.24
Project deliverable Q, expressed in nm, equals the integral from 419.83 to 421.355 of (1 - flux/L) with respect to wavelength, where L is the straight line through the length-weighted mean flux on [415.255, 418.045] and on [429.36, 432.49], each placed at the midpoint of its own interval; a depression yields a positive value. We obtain 0.123 nm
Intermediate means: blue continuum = 3.42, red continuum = 3.25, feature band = 3.1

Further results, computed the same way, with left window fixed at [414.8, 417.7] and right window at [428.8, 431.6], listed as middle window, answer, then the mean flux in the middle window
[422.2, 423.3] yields 0.85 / 0.722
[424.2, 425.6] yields 0.32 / 2.44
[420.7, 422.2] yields 0.23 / 2.76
